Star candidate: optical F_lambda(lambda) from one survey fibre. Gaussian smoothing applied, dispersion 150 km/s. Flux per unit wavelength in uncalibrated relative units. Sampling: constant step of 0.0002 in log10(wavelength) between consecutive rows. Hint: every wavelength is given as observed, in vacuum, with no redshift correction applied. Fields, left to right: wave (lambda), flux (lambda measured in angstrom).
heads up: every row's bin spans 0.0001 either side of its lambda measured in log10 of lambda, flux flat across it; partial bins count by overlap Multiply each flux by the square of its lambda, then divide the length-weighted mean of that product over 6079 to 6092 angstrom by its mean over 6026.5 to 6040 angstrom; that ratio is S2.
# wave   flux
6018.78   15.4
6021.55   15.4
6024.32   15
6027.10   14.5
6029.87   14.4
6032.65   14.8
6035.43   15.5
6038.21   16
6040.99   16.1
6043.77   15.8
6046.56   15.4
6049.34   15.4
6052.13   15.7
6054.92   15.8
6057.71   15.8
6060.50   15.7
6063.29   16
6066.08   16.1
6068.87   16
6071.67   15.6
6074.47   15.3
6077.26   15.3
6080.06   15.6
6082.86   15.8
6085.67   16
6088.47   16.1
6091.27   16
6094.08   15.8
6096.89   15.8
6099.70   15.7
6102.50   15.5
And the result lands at 1.07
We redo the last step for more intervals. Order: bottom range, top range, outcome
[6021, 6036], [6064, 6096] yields 1.08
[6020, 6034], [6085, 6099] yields 1.10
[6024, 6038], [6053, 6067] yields 1.07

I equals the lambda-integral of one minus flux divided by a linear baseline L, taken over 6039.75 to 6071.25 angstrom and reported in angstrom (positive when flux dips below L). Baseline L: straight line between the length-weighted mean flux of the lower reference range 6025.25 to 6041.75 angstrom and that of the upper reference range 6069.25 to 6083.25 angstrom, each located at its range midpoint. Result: -0.9 angstrom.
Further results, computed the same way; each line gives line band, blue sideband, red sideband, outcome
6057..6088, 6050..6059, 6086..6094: 0.22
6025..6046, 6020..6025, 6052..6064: 0.22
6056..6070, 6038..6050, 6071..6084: -0.27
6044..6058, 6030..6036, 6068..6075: -0.33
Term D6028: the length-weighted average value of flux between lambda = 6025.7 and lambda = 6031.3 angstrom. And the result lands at 14.4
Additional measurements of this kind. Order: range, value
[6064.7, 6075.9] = 15.8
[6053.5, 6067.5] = 15.9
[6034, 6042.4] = 15.9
